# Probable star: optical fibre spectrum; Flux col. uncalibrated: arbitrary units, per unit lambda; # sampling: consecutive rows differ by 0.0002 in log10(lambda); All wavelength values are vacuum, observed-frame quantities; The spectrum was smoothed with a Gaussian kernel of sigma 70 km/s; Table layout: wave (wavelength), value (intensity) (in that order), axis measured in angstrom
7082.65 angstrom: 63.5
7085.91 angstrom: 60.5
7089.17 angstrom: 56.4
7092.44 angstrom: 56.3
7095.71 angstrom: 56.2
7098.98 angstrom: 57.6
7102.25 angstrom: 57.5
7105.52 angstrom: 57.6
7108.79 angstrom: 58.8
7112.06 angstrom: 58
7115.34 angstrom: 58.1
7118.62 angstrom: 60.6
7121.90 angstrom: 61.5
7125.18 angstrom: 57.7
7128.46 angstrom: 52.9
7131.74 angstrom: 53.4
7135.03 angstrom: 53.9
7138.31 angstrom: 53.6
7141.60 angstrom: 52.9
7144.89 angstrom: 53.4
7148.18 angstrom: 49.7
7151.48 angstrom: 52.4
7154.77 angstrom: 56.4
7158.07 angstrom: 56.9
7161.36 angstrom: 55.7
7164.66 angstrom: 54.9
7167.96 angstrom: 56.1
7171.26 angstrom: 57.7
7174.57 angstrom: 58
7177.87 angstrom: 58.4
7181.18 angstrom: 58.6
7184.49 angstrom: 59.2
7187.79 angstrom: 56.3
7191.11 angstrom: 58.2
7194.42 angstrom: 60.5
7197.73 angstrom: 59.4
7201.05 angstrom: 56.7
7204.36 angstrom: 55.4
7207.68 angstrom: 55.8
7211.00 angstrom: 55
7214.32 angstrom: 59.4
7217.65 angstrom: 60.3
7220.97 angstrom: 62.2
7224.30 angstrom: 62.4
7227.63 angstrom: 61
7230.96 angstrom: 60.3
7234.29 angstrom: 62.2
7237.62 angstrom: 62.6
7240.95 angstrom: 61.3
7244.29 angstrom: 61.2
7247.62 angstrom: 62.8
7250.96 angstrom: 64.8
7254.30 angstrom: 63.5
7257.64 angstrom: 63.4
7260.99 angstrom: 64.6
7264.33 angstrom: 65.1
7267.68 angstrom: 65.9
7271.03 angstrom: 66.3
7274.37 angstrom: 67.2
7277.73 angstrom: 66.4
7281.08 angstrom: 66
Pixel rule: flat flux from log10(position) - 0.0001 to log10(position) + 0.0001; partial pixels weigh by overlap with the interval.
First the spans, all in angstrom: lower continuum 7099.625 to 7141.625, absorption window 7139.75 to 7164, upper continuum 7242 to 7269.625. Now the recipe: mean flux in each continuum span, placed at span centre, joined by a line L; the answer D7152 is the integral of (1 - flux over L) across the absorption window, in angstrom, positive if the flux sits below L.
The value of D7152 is 1.9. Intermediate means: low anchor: 56.8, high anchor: 63.9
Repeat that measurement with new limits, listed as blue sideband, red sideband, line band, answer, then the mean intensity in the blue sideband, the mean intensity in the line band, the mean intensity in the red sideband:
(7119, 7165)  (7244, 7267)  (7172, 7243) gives 1.0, 54.8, 59.2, 63.9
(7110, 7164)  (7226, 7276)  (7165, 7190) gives 0.3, 55.5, 57.6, 63.5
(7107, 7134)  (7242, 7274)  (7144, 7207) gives 3.9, 57.5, 56.6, 64.3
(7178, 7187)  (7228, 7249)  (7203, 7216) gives 0.8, 58.6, 56.4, 61.7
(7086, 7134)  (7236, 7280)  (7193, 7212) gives 1.4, 57.4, 57.2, 64.3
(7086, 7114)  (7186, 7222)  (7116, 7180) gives 2.3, 57.5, 55.6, 58.1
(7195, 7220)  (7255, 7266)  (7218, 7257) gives -0.5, 57.7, 62.2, 64.3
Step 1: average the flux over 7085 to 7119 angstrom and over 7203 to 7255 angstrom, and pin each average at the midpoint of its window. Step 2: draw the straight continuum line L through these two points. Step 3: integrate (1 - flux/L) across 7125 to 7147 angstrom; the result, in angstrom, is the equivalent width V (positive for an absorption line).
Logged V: 1.9 angstrom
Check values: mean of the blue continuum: 57.8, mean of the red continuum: 60.6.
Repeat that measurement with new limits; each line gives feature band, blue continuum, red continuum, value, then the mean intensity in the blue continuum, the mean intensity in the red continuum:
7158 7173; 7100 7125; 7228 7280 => 1.1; 58.8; 63.8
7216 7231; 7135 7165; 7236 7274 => -0.1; 54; 63.9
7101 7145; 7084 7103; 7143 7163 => -0.6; 57.5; 54.1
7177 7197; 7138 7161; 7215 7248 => -0.5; 53.7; 61.5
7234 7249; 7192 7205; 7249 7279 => 0.2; 58.3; 65.2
